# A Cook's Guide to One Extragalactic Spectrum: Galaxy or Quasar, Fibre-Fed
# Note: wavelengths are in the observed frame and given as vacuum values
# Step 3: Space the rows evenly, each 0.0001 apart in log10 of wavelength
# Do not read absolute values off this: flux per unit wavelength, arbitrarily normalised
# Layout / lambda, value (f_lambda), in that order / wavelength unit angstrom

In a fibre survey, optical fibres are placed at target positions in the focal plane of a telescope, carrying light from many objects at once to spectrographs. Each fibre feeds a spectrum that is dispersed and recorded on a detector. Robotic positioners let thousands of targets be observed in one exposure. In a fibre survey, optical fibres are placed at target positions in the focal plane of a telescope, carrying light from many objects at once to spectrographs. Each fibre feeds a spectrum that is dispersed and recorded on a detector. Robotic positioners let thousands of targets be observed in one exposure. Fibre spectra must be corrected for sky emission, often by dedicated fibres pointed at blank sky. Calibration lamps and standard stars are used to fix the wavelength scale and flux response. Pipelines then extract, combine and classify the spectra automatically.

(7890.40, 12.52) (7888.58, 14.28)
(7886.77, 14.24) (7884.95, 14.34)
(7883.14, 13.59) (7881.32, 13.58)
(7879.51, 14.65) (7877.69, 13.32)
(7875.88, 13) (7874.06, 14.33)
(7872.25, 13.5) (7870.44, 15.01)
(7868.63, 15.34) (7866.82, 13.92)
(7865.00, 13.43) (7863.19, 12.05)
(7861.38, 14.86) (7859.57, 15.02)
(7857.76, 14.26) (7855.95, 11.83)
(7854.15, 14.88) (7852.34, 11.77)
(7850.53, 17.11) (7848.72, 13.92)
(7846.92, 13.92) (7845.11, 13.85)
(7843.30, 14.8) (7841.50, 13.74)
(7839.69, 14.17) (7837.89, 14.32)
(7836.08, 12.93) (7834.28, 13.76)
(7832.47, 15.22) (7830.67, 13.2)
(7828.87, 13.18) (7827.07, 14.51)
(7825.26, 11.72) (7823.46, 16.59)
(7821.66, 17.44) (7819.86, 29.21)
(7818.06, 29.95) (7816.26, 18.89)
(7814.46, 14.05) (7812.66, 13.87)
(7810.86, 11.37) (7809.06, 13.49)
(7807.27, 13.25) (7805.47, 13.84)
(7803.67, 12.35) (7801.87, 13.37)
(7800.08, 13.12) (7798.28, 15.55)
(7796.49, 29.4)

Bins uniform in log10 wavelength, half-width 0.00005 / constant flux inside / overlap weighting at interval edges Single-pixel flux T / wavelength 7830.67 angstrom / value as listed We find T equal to 13.2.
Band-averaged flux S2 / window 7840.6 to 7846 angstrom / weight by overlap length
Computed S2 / 14.1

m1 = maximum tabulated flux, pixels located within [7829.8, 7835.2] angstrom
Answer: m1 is 15.22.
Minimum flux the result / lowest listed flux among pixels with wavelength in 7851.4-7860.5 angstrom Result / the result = 11.77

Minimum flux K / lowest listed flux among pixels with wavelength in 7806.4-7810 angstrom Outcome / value 13.25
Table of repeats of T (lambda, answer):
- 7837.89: 14.32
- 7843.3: 14.8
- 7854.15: 14.88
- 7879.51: 14.65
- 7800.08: 13.12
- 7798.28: 15.55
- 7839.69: 14.17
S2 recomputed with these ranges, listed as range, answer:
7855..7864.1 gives 13.6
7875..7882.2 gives 13.6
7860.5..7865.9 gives 13.4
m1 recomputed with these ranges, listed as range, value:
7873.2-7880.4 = 14.65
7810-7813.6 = 13.87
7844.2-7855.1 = 17.11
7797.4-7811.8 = 15.55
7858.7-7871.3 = 15.34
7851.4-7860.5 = 15.02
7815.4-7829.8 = 29.95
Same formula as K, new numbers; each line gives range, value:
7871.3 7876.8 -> 13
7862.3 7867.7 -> 12.05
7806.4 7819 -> 11.37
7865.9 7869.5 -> 13.92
